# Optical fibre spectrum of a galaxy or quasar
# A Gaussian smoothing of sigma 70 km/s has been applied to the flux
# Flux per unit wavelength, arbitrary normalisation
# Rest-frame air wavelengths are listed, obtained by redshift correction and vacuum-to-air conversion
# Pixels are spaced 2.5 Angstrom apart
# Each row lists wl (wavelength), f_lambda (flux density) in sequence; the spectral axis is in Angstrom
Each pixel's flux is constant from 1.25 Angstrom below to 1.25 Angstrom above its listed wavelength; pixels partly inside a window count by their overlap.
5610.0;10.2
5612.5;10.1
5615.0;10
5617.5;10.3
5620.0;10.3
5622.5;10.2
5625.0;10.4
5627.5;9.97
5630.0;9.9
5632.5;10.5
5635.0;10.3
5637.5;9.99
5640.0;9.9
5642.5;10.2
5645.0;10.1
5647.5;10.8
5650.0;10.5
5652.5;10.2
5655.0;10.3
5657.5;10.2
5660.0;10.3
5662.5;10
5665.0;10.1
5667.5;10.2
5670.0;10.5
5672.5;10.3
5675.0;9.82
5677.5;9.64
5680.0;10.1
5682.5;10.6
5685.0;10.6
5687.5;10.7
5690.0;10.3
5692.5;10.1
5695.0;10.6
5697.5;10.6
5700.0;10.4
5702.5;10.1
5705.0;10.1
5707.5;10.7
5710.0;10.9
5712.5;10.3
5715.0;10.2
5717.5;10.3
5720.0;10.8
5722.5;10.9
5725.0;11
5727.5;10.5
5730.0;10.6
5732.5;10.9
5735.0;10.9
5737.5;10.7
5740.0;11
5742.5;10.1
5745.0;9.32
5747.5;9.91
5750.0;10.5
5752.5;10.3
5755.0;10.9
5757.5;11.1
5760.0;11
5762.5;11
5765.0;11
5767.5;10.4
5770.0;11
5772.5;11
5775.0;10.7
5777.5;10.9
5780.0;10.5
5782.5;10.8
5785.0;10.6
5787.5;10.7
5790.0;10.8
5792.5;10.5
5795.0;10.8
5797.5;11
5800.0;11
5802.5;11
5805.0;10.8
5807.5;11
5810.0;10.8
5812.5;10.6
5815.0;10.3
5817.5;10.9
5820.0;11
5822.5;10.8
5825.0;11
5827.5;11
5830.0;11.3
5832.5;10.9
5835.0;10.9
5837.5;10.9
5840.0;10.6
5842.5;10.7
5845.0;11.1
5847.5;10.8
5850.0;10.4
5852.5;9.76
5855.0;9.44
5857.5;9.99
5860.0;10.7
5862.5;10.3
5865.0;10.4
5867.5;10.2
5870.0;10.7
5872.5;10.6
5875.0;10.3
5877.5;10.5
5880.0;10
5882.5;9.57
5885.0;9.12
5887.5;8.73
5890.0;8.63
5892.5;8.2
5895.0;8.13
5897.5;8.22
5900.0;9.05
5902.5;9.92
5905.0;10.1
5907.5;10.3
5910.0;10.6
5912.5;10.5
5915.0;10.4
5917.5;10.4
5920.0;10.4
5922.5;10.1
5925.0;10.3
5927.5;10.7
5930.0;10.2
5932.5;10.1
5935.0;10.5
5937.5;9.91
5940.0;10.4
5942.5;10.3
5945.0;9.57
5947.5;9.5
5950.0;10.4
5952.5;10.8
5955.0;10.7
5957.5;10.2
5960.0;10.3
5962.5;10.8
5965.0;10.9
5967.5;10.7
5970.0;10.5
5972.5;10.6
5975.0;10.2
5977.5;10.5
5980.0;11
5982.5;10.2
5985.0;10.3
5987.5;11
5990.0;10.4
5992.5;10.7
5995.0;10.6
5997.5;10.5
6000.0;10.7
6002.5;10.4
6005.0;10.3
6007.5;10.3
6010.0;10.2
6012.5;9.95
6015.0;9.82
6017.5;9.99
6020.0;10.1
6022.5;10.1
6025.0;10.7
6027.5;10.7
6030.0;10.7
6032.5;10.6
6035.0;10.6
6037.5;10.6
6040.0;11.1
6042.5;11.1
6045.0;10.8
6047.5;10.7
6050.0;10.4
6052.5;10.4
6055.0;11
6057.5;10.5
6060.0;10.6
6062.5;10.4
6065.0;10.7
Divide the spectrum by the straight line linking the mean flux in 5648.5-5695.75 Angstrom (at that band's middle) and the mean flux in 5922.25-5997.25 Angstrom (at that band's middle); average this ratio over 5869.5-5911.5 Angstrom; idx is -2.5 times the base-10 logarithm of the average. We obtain 0.09 mag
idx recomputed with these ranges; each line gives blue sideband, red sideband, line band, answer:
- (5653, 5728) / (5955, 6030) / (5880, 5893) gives 0.159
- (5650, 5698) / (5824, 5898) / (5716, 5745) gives -0.043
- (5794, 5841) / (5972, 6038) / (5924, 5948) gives 0.045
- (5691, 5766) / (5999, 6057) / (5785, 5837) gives -0.032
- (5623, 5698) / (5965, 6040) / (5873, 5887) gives 0.055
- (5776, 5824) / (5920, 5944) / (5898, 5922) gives 0.025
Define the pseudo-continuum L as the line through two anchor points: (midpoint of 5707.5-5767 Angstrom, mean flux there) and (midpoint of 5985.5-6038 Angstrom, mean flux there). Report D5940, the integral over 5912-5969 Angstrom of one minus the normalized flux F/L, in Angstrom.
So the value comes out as 0.7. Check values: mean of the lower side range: 10.6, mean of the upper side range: 10.4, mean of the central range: 10.4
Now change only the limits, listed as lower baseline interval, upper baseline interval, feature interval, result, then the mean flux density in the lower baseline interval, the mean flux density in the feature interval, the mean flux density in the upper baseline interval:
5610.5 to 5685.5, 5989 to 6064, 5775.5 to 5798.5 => -0.9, 10.2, 10.7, 10.5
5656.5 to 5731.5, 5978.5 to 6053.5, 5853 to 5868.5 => 0.4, 10.4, 10.2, 10.5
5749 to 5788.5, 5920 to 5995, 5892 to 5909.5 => 2.1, 10.8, 9.23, 10.4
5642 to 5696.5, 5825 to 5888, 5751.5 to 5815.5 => -2.8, 10.3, 10.8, 10.4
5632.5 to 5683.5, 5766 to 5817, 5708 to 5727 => -0.3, 10.2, 10.6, 10.8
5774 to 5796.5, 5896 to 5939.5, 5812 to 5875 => -1.0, 10.7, 10.6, 10.1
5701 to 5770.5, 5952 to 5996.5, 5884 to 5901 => 3.2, 10.6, 8.57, 10.6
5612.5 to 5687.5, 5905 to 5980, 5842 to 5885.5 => 0.3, 10.2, 10.3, 10.4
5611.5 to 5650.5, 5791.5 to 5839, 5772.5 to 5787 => 0.0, 10.2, 10.7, 10.9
